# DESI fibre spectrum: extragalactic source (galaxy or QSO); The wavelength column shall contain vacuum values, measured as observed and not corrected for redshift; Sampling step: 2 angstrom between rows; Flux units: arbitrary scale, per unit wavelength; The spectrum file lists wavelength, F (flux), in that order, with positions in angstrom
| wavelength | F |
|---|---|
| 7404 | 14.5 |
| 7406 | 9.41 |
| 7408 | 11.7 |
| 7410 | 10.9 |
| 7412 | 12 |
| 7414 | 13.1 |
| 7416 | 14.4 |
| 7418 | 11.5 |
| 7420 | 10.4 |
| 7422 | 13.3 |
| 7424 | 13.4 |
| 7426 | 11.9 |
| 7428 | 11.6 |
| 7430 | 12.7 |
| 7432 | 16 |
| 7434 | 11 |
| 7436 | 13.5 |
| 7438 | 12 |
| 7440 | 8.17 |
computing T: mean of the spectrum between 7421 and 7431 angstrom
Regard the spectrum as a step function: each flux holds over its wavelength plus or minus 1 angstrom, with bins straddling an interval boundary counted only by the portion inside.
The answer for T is 12.6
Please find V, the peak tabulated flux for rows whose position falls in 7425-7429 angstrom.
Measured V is 11.9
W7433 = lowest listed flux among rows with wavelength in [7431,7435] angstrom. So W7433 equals 11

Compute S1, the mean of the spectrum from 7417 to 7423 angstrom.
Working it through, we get 11.7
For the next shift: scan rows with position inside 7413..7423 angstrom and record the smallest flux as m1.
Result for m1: 10.4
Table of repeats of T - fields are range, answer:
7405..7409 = 10.6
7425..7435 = 12.6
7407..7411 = 11.3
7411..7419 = 12.8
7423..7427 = 12.7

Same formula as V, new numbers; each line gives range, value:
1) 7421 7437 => 16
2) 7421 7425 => 13.4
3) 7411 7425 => 14.4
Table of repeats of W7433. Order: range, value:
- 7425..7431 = 11.6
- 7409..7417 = 10.9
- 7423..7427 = 11.9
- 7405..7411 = 9.41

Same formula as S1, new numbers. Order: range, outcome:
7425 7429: 11.8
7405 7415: 11.4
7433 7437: 12.2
